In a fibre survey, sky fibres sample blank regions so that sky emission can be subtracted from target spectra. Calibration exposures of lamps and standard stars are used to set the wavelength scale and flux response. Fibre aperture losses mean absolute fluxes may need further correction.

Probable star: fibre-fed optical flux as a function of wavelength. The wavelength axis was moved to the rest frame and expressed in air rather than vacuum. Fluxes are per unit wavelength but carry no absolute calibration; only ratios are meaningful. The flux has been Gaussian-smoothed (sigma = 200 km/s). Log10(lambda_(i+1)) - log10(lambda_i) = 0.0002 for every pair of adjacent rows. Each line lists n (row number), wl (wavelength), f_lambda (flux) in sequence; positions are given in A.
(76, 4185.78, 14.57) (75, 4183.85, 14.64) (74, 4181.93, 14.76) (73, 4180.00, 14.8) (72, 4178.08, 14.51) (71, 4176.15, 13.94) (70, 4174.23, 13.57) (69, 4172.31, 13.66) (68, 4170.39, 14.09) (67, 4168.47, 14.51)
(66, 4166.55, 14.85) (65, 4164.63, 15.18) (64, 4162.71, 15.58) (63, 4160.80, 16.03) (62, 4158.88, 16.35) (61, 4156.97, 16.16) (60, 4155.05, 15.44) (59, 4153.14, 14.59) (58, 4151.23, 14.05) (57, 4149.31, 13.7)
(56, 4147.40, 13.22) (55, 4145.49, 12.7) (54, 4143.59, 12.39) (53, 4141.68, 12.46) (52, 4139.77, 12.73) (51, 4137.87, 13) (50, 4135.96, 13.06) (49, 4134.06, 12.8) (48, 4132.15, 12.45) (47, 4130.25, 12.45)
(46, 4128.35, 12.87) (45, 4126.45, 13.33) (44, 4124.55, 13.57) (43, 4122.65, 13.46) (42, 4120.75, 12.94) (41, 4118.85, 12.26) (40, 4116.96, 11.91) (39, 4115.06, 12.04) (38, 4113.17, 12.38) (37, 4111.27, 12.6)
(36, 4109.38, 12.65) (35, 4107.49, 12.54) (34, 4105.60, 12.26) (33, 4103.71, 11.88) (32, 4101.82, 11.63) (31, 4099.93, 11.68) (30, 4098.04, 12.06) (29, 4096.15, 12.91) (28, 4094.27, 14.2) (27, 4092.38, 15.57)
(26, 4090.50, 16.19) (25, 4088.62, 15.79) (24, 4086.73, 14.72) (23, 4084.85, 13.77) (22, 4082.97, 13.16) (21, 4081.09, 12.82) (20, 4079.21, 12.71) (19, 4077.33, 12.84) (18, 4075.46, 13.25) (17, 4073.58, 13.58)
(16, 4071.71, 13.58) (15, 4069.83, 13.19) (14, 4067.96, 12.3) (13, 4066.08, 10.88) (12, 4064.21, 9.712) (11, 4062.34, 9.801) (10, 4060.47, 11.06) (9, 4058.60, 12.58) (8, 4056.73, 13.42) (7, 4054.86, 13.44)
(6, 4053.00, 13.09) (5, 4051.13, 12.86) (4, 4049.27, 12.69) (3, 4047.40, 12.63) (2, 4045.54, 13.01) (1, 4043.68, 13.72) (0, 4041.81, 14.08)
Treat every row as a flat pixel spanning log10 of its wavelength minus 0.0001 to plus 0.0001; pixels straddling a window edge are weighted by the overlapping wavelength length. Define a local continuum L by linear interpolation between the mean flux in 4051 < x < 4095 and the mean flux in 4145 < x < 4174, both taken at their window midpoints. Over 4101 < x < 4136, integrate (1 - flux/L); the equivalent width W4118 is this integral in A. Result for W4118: 3.4 A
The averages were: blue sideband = 13.1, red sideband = 14.7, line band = 12.6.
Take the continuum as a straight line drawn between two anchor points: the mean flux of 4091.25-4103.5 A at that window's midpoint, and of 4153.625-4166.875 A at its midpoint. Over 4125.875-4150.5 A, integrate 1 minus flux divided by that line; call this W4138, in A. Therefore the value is 3.1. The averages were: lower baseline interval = 13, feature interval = 12.9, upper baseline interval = 15.7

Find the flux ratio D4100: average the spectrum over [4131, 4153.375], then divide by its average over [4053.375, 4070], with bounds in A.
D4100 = 1.11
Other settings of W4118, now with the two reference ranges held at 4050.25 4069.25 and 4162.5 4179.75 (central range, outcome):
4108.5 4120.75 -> 0.7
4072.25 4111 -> -2.1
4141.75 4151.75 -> 0.5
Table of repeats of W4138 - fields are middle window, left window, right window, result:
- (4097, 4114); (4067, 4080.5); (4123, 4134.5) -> 1.0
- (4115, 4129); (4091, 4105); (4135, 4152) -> 0.1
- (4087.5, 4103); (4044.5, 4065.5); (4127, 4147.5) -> -1.6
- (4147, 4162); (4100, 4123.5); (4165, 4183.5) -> -1.4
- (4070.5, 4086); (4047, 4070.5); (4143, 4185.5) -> -0.9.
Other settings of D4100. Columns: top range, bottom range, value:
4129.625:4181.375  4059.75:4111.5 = 1.09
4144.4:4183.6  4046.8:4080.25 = 1.17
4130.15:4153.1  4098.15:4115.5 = 1.07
